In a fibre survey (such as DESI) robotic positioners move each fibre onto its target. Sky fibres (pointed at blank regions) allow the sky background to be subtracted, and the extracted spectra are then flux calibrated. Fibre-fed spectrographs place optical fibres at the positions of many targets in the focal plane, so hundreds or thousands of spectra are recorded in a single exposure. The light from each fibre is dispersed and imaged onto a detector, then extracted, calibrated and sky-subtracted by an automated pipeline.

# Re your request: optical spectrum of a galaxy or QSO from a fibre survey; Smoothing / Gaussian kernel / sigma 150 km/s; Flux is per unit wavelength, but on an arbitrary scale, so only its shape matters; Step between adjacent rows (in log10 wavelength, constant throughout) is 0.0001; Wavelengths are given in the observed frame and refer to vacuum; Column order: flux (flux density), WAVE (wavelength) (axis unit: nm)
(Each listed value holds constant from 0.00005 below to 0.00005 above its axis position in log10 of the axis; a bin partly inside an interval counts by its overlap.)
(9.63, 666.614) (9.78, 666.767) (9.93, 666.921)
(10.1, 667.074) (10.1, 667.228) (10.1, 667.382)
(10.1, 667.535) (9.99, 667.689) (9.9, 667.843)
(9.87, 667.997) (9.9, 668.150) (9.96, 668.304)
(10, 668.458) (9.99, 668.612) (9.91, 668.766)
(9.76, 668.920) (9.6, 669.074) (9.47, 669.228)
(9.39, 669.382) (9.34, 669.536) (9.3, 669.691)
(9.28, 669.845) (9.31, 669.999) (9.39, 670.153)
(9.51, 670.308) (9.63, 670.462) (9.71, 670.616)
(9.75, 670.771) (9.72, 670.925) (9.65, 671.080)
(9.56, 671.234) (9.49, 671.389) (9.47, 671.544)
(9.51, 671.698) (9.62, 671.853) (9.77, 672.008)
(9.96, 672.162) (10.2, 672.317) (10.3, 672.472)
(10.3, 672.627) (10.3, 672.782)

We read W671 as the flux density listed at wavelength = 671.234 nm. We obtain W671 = 9.56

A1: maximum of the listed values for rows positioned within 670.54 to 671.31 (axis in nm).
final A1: 9.75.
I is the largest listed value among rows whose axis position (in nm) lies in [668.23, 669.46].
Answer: 10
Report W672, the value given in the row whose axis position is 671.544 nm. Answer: 9.47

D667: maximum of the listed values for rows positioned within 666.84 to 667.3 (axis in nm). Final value 10.1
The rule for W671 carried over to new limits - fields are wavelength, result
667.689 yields 9.99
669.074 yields 9.6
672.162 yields 9.96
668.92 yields 9.76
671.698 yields 9.51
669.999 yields 9.31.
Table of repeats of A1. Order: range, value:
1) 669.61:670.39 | 9.51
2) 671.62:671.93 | 9.62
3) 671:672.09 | 9.77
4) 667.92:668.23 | 9.9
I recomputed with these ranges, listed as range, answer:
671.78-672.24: 9.96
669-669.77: 9.6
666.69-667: 9.93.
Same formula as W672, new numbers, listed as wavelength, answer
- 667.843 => 9.9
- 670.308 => 9.51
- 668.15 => 9.9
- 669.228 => 9.47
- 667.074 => 10.1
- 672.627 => 10.3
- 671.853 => 9.62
